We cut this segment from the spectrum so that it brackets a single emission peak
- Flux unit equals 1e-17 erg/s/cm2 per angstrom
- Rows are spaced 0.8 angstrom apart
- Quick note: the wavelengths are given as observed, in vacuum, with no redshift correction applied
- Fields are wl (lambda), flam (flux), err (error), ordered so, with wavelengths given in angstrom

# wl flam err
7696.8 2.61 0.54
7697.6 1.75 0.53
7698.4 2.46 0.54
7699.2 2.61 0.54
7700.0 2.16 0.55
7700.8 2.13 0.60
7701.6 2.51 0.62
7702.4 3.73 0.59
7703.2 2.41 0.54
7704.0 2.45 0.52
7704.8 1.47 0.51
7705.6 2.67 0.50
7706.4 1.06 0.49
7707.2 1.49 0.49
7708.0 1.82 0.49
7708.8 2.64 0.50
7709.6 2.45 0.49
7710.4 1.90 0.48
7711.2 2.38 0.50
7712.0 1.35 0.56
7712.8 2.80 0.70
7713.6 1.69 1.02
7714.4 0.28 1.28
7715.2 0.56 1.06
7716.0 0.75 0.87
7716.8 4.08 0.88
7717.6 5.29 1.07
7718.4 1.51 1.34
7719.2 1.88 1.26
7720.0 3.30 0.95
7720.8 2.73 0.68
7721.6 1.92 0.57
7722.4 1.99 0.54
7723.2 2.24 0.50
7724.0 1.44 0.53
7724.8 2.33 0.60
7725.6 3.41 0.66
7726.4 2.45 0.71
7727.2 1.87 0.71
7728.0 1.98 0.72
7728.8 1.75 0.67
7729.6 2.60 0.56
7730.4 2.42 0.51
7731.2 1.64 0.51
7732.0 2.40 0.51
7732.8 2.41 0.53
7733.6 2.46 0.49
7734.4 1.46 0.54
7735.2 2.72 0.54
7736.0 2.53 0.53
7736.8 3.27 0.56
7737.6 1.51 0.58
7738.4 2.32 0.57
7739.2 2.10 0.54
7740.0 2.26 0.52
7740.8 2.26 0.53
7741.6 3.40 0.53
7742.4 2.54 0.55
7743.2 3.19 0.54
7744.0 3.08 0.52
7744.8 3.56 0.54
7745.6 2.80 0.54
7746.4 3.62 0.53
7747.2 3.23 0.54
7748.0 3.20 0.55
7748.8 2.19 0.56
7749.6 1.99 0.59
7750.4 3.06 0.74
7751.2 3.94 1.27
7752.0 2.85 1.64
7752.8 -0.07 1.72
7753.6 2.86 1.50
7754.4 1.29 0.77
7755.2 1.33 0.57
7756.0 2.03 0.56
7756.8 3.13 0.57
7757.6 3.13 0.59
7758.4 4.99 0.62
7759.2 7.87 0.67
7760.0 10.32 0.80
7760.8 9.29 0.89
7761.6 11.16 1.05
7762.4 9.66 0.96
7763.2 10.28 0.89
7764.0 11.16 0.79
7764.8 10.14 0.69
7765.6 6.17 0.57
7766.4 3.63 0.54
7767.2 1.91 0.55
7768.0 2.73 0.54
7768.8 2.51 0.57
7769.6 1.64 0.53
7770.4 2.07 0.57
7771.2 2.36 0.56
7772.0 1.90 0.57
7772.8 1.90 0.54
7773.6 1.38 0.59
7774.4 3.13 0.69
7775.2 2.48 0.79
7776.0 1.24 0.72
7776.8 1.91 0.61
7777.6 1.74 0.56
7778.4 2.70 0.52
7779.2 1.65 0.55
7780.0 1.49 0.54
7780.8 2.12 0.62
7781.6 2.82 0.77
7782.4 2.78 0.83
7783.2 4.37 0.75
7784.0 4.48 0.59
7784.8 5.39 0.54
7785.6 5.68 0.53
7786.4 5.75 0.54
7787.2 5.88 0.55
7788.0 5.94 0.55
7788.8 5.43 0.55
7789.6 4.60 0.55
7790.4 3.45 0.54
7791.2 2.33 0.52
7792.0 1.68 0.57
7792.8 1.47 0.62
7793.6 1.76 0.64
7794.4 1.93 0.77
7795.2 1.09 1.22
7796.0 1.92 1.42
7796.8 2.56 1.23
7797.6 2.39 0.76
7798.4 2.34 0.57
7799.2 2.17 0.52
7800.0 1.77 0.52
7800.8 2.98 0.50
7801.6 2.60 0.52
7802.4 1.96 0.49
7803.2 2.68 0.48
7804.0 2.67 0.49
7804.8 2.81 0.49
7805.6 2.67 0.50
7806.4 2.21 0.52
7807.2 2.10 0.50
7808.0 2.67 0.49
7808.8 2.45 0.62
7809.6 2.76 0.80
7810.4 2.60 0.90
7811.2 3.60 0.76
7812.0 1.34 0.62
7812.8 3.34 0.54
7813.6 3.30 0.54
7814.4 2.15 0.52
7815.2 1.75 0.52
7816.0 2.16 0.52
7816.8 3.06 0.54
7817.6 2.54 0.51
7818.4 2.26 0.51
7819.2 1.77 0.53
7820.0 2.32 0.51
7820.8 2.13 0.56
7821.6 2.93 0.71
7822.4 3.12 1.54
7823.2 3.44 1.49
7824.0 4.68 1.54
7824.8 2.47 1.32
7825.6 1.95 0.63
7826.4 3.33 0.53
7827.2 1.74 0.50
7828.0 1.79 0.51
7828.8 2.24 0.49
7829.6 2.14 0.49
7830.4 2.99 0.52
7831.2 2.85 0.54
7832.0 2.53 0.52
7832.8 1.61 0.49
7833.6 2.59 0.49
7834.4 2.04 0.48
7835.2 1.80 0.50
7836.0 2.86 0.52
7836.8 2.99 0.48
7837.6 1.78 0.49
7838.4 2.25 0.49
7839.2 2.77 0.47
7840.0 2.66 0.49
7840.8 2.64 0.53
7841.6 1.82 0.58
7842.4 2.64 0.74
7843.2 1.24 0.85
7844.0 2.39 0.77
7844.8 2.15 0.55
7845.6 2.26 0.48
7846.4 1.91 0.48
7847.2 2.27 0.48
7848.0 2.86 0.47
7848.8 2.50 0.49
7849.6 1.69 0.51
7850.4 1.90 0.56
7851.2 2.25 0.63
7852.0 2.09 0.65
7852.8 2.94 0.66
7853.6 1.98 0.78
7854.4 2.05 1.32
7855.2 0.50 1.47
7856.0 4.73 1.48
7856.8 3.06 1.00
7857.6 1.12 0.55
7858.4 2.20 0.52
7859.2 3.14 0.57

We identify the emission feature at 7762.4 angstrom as Halpha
